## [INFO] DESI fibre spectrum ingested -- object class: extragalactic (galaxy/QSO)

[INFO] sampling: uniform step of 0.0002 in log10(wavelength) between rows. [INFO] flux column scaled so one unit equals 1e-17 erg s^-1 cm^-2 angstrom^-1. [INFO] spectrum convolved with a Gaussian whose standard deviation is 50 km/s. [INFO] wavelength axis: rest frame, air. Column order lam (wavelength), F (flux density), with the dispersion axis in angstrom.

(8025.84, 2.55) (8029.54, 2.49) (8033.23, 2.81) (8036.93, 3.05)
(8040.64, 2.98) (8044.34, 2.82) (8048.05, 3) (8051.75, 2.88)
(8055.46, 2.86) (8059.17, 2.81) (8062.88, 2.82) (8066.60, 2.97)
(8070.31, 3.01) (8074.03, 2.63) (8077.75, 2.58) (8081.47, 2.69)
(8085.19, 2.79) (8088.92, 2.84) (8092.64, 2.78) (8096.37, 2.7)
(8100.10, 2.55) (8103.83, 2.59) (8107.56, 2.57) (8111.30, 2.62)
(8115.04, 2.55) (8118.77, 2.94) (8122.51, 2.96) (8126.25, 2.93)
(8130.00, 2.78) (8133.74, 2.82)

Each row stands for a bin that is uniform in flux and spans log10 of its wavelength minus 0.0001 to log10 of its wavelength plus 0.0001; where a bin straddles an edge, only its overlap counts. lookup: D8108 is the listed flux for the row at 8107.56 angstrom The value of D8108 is 2.57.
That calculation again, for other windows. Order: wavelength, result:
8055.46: 2.86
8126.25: 2.93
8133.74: 2.82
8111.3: 2.62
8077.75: 2.58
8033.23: 2.81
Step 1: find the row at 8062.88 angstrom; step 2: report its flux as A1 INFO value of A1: 2.82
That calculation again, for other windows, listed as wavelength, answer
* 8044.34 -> 2.82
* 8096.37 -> 2.7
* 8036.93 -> 3.05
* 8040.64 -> 2.98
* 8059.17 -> 2.81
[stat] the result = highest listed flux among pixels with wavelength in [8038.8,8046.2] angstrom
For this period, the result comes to 2.98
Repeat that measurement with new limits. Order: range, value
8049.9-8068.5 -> 2.97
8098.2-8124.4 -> 2.96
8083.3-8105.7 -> 2.84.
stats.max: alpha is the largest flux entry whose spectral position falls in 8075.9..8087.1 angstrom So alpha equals 2.79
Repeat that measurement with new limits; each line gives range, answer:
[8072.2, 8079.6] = 2.63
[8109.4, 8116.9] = 2.62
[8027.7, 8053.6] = 3.05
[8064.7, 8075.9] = 3.01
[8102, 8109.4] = 2.59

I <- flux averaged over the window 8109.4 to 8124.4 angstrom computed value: 2.77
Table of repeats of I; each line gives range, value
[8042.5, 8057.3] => 2.89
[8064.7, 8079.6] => 2.8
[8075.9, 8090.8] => 2.73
